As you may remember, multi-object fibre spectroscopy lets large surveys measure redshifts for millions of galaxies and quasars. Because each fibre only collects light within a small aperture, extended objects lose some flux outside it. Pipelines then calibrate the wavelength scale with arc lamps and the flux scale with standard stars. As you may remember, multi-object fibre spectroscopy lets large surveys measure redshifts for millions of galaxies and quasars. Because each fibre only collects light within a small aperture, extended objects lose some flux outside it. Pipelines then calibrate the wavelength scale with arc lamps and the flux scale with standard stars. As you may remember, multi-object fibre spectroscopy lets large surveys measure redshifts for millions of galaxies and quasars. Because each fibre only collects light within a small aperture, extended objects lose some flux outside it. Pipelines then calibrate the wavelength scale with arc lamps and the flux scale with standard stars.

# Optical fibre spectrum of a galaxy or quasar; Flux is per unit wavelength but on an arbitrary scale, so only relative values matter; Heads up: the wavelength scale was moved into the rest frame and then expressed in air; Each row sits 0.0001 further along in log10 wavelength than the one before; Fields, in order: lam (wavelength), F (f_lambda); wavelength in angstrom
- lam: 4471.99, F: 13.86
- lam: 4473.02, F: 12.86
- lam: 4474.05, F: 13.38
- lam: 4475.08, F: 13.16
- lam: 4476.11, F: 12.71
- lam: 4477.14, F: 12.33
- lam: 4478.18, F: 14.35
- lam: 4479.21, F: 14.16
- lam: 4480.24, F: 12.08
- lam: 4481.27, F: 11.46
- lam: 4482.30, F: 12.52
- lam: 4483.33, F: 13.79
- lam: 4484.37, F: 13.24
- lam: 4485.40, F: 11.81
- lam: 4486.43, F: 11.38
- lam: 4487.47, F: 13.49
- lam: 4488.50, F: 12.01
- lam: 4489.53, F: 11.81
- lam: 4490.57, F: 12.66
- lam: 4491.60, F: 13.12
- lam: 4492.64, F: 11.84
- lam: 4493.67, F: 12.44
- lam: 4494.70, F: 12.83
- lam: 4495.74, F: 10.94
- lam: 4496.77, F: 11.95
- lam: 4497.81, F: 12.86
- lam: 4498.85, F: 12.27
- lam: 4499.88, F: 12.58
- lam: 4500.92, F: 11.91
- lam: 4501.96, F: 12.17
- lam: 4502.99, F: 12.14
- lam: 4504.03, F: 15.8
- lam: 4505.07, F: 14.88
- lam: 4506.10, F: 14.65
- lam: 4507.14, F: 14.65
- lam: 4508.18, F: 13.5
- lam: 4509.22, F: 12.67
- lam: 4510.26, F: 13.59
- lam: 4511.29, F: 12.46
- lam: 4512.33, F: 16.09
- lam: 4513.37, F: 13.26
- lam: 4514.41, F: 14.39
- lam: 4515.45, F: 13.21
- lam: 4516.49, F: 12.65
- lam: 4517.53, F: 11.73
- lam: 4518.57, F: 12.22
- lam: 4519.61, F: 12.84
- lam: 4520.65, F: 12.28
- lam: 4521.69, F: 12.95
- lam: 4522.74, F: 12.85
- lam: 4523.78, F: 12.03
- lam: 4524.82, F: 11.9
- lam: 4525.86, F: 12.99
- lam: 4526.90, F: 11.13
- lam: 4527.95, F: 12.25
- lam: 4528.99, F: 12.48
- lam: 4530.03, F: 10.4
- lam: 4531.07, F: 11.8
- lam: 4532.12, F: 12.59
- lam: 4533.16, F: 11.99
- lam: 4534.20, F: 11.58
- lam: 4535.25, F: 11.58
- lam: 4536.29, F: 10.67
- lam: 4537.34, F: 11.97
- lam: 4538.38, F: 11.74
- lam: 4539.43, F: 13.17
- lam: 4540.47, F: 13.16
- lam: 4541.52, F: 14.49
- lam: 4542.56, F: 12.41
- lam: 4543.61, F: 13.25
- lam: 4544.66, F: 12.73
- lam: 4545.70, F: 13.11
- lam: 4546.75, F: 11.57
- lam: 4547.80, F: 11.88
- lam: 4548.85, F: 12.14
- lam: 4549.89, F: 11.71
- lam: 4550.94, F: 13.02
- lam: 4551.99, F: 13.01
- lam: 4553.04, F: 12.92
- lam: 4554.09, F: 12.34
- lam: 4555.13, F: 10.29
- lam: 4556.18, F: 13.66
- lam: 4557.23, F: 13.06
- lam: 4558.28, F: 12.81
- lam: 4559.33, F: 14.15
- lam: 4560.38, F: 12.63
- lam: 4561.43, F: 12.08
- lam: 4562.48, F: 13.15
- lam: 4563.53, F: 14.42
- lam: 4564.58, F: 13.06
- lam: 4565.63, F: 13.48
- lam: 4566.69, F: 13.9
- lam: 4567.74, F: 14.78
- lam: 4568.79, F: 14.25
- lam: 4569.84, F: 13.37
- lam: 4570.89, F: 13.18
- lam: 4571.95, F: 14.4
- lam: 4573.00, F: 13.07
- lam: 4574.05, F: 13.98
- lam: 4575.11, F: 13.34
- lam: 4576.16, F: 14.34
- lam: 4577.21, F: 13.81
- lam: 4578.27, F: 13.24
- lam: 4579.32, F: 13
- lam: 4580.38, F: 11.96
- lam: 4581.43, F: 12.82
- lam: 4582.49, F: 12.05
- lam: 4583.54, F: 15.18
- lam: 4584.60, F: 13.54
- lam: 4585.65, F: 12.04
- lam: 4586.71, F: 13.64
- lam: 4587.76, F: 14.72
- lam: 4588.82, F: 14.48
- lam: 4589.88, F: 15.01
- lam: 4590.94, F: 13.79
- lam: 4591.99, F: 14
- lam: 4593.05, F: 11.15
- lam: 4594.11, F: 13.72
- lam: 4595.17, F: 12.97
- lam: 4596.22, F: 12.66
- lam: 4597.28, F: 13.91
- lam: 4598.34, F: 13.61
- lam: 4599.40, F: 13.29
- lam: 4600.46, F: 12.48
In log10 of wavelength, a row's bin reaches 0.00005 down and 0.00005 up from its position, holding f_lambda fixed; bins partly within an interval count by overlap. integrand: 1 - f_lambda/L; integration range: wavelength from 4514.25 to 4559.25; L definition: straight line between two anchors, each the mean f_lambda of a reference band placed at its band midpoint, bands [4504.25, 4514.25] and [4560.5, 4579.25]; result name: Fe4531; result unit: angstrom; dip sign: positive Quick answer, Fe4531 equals 4.7 angstrom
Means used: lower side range 14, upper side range 13.6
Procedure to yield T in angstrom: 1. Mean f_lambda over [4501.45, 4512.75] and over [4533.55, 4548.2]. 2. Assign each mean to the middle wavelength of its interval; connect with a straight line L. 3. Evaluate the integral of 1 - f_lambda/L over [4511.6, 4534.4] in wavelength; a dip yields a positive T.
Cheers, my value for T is 1.1 angstrom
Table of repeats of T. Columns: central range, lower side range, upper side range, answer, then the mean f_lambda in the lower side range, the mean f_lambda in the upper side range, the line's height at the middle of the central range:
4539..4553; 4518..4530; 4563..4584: 0.1 angstrom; 12.3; 13.6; 12.9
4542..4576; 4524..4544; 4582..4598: -0.7 angstrom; 12.2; 13.5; 12.8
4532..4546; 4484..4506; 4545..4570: 0.4 angstrom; 12.6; 12.9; 12.8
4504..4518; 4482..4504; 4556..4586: -1.2 angstrom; 12.4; 13.4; 12.7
